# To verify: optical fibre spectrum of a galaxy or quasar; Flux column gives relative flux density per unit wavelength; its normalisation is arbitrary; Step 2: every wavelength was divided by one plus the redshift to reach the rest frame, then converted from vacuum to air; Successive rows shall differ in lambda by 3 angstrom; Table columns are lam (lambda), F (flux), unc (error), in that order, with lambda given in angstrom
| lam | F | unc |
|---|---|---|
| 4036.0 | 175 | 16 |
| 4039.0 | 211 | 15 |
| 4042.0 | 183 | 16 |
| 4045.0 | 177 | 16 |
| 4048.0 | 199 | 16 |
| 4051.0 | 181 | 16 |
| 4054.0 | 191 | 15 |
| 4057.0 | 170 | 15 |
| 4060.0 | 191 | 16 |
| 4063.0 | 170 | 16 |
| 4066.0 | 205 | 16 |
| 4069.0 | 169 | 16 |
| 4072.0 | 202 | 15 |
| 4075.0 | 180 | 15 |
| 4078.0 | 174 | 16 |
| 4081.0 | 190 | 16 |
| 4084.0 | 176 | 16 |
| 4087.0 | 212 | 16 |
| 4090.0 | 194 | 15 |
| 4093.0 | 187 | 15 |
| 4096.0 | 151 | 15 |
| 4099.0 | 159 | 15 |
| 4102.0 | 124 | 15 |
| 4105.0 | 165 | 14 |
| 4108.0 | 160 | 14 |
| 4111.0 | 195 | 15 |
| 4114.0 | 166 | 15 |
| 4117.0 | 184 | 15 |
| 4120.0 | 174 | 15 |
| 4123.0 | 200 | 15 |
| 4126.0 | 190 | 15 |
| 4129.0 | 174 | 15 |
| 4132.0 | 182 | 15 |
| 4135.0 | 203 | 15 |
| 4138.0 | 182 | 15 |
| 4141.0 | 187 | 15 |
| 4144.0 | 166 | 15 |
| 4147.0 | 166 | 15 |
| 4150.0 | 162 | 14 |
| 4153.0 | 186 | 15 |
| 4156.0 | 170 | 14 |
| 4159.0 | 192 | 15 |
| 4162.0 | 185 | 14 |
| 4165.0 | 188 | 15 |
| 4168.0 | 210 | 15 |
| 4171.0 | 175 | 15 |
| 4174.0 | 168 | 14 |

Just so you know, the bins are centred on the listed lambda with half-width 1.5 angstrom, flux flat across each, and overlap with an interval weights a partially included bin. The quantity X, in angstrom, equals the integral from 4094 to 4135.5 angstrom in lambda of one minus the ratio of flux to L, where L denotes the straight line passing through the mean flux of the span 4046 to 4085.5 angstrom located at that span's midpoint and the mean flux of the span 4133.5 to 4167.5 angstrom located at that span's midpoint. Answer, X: 2.2 angstrom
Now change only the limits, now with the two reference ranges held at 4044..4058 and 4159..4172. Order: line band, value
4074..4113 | 2.58 angstrom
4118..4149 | 1.08 angstrom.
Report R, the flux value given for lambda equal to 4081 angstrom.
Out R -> 190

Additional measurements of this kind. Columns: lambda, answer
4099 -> 159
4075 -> 180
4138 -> 182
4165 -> 188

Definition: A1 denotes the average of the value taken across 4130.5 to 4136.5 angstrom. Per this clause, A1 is 192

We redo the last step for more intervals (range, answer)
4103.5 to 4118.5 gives 174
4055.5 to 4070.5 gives 181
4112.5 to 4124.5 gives 181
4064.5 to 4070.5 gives 187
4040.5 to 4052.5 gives 185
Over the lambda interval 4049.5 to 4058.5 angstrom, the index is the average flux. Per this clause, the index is 181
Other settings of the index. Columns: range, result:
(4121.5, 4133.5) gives 186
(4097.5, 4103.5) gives 142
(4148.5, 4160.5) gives 178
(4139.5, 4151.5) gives 170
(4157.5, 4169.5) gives 194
